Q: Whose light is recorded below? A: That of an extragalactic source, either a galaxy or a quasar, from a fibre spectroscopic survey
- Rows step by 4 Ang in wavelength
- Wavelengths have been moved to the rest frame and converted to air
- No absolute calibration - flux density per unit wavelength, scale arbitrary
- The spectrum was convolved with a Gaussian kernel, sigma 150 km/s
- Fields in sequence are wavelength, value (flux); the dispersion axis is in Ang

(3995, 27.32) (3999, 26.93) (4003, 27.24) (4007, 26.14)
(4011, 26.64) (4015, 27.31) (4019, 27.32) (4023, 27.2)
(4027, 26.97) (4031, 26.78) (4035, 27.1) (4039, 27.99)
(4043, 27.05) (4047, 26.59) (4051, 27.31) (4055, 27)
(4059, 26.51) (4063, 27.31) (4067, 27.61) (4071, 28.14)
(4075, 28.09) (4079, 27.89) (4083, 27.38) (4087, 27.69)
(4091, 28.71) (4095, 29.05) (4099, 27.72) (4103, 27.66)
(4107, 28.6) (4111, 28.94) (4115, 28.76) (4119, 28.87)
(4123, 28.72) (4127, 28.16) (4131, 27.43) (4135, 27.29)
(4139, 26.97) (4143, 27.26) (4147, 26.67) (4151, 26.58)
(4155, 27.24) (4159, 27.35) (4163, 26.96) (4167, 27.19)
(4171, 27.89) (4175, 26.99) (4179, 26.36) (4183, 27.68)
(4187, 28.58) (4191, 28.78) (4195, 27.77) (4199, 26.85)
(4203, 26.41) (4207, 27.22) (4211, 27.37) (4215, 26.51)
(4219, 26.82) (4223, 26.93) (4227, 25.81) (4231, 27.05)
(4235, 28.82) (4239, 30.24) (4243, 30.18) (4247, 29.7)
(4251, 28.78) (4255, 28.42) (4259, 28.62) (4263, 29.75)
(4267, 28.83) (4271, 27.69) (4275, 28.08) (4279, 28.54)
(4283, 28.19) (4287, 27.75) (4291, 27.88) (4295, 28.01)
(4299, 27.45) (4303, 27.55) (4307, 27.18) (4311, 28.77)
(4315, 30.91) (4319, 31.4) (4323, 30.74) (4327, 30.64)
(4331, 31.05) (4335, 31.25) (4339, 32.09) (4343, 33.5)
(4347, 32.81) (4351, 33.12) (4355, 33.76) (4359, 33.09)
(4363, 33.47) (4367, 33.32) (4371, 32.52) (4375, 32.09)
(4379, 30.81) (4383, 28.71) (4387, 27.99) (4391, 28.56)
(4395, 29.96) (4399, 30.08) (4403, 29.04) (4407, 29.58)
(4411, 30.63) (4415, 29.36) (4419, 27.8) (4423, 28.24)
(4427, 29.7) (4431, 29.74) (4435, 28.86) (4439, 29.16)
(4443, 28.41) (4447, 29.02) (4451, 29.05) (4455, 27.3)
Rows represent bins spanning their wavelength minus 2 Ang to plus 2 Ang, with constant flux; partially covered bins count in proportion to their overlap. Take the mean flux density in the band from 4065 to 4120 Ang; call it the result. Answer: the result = 28.2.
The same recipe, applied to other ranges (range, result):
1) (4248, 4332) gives 28.9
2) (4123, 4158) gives 27.3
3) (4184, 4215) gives 27.5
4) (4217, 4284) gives 28.4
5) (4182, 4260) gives 27.9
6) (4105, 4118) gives 28.8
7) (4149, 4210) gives 27.3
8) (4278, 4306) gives 27.9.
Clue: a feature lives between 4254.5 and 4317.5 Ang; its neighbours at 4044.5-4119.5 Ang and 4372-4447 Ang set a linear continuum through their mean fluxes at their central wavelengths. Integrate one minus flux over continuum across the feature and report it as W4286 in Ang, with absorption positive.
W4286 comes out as 0.98 Ang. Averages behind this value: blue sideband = 27.9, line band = 28.4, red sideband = 29.4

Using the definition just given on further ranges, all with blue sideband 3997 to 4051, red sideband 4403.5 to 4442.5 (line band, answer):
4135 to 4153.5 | 0.51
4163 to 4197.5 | 0.34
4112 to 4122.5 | -0.49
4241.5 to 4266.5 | -0.82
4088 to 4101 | -0.48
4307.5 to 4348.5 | -3.53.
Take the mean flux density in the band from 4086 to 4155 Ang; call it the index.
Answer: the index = 27.9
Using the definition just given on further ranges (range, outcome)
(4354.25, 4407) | 30.9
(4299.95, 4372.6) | 31.4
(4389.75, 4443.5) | 29.3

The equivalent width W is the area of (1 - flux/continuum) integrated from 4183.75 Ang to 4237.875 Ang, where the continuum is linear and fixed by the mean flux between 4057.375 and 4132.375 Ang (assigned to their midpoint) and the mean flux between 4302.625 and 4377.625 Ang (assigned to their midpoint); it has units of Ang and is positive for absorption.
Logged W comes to 4.4 Ang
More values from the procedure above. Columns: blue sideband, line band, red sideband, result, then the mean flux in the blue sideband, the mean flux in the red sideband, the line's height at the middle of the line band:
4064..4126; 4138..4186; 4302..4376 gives 3.3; 28.2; 31.6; 29.2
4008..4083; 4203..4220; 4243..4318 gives 0.7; 27.3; 28.5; 28.2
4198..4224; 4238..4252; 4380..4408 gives -1.3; 26.9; 29.2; 27.3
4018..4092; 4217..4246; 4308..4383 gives 2.0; 27.4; 31.8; 30.1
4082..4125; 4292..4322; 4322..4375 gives 2.8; 28.4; 32.4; 31.7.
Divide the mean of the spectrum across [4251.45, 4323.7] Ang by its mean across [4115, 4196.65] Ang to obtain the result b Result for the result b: 1.0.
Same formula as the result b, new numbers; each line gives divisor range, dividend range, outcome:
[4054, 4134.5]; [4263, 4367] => 1.08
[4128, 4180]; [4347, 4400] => 1.16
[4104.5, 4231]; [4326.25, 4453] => 1.11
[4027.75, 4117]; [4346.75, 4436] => 1.10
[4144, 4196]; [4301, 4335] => 1.09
